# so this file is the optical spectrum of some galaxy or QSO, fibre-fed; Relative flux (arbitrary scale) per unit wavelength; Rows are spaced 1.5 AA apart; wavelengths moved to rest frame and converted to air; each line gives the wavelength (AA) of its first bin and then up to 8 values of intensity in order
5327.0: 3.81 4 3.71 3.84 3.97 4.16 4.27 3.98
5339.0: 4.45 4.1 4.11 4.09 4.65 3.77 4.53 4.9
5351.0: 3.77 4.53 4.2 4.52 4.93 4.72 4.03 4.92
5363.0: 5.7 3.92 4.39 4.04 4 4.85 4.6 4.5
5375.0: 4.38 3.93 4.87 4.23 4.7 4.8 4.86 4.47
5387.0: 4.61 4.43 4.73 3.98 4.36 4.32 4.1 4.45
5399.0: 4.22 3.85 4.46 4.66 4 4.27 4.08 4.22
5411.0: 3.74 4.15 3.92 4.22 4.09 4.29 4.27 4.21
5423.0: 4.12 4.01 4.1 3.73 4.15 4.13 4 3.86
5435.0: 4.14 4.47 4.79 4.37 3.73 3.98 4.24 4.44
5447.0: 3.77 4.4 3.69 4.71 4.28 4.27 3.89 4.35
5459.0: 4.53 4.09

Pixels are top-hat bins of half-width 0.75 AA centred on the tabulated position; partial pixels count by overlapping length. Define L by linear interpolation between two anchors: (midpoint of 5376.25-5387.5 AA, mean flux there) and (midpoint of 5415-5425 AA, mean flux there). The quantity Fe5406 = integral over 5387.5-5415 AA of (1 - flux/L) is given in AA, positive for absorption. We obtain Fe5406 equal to 0.98 AA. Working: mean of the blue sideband 4.59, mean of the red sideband 4.18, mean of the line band 4.22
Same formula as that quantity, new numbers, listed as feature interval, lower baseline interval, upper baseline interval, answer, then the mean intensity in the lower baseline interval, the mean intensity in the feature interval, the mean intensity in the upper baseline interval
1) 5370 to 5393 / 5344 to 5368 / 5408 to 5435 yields -1.1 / 4.47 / 4.52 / 4.07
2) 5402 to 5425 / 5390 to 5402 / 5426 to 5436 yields -0.2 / 4.23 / 4.16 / 4.02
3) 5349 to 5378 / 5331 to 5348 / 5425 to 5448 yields -2.3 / 4.15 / 4.47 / 4.13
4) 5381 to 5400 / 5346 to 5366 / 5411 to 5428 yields -0.7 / 4.5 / 4.45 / 4.09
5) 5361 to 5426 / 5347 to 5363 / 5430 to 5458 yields 0.8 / 4.55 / 4.34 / 4.18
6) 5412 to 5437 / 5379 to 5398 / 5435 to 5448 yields 1.1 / 4.47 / 4.11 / 4.22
